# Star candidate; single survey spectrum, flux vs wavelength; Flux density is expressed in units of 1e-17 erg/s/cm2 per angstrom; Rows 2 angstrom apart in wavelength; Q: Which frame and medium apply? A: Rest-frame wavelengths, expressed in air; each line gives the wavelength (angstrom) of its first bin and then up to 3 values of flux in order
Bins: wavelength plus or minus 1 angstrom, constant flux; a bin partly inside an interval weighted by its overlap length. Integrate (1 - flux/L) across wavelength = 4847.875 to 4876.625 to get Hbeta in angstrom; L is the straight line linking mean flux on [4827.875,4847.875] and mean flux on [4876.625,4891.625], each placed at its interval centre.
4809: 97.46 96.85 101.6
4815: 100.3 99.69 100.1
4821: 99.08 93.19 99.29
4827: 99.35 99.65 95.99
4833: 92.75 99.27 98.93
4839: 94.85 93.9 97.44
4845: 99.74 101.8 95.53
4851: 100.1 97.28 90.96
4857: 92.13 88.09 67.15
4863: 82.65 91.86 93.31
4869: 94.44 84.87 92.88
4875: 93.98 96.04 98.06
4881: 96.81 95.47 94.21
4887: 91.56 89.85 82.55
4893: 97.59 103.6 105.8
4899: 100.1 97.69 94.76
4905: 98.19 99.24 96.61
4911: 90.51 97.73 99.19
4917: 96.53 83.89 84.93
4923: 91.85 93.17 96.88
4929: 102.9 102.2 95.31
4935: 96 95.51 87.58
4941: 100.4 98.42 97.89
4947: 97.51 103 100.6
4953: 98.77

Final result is 1.4 angstrom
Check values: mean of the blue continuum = 97.4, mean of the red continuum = 93.2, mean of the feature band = 90.5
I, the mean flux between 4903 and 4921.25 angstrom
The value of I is 94.5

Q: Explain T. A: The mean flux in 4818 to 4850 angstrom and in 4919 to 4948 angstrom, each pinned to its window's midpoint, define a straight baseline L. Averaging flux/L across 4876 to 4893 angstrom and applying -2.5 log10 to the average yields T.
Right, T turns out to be 0.04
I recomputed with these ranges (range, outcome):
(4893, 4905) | 100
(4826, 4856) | 97.2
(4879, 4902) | 96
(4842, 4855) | 98.1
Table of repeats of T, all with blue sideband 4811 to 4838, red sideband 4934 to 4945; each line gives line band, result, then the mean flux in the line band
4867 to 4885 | 0.04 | 94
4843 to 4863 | 0.06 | 92.3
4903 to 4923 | 0.03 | 94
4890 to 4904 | -0.01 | 97.4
